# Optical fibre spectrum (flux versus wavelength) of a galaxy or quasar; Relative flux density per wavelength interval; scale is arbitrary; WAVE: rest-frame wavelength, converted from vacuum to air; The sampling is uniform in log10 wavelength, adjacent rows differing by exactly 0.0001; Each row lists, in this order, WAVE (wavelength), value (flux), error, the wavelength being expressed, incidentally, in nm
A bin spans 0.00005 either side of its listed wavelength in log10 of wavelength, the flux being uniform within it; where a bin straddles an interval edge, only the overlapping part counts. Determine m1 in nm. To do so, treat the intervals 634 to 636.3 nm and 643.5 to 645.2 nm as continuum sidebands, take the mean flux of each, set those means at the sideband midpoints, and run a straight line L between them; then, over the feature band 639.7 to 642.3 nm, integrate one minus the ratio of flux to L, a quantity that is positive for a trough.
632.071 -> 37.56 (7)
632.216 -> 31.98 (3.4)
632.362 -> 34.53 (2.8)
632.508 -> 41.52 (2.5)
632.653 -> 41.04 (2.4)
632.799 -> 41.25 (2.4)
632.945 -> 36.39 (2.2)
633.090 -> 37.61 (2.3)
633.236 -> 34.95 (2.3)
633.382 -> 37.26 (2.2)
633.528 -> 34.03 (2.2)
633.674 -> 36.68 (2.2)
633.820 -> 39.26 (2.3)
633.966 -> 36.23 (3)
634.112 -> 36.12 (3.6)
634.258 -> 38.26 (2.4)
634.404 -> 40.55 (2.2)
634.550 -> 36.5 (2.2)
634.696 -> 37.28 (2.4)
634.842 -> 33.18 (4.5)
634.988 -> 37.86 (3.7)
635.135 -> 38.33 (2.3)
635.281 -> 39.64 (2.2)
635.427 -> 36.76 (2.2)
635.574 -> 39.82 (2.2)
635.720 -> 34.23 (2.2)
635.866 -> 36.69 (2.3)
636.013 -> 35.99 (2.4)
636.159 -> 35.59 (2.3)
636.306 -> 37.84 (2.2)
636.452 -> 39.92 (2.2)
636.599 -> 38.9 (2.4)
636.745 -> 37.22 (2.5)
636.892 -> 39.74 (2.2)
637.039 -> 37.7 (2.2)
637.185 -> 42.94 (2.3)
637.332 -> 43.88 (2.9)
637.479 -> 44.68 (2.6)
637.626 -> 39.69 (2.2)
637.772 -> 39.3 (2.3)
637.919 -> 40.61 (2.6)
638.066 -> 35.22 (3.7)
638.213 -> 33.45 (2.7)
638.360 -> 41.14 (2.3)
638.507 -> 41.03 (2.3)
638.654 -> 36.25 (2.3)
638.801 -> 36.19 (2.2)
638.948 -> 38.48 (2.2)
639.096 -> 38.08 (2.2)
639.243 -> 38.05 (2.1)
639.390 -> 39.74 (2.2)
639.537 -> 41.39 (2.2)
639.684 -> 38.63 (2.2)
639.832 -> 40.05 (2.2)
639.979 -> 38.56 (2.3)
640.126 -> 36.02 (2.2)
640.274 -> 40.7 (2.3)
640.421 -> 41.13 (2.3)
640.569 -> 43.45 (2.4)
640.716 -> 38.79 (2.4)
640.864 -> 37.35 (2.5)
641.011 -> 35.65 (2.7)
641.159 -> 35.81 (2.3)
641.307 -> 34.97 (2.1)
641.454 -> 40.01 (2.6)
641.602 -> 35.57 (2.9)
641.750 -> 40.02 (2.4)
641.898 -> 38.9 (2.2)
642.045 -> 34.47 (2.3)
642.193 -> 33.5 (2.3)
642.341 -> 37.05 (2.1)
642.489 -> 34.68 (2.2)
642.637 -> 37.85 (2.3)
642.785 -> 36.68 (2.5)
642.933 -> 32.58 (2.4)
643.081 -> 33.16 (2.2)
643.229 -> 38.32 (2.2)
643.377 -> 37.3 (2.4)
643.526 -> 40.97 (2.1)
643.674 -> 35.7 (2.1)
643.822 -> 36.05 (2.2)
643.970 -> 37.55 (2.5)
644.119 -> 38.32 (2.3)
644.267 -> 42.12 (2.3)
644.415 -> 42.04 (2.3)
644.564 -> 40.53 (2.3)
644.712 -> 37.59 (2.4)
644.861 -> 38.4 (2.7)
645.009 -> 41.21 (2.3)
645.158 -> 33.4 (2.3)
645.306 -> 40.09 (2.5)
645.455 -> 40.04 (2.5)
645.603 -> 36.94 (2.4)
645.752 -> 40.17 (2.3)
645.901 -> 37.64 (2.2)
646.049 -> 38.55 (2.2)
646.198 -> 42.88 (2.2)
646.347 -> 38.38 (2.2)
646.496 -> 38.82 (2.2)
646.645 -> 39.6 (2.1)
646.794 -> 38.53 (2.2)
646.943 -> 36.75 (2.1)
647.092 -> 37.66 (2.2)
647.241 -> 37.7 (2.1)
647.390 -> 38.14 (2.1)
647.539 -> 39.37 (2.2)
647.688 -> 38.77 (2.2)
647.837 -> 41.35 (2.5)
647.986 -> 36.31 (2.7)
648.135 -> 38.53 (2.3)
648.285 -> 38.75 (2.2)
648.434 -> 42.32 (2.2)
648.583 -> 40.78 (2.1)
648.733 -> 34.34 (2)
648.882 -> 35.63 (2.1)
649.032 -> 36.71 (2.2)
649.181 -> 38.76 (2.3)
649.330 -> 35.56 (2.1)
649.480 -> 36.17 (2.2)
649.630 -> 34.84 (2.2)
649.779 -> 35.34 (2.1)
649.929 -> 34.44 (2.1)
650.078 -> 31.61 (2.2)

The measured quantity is 0.012 nm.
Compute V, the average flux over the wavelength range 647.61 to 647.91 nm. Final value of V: 40.1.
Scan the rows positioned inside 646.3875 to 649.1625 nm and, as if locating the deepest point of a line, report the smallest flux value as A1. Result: 34.34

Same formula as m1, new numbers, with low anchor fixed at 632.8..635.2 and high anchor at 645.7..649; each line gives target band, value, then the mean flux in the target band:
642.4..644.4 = 0.05 nm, 37.2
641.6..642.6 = 0.04 nm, 36.4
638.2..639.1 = -0.01 nm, 38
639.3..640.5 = -0.06 nm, 39.5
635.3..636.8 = 0.00 nm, 37.4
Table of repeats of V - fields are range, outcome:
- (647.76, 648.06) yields 38.9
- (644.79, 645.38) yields 38.3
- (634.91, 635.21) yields 38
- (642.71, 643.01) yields 34.6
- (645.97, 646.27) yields 40.7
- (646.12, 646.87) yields 39.6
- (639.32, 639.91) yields 40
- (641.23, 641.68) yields 36.9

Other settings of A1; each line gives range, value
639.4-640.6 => 36.02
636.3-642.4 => 33.45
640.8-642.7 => 33.5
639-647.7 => 32.58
